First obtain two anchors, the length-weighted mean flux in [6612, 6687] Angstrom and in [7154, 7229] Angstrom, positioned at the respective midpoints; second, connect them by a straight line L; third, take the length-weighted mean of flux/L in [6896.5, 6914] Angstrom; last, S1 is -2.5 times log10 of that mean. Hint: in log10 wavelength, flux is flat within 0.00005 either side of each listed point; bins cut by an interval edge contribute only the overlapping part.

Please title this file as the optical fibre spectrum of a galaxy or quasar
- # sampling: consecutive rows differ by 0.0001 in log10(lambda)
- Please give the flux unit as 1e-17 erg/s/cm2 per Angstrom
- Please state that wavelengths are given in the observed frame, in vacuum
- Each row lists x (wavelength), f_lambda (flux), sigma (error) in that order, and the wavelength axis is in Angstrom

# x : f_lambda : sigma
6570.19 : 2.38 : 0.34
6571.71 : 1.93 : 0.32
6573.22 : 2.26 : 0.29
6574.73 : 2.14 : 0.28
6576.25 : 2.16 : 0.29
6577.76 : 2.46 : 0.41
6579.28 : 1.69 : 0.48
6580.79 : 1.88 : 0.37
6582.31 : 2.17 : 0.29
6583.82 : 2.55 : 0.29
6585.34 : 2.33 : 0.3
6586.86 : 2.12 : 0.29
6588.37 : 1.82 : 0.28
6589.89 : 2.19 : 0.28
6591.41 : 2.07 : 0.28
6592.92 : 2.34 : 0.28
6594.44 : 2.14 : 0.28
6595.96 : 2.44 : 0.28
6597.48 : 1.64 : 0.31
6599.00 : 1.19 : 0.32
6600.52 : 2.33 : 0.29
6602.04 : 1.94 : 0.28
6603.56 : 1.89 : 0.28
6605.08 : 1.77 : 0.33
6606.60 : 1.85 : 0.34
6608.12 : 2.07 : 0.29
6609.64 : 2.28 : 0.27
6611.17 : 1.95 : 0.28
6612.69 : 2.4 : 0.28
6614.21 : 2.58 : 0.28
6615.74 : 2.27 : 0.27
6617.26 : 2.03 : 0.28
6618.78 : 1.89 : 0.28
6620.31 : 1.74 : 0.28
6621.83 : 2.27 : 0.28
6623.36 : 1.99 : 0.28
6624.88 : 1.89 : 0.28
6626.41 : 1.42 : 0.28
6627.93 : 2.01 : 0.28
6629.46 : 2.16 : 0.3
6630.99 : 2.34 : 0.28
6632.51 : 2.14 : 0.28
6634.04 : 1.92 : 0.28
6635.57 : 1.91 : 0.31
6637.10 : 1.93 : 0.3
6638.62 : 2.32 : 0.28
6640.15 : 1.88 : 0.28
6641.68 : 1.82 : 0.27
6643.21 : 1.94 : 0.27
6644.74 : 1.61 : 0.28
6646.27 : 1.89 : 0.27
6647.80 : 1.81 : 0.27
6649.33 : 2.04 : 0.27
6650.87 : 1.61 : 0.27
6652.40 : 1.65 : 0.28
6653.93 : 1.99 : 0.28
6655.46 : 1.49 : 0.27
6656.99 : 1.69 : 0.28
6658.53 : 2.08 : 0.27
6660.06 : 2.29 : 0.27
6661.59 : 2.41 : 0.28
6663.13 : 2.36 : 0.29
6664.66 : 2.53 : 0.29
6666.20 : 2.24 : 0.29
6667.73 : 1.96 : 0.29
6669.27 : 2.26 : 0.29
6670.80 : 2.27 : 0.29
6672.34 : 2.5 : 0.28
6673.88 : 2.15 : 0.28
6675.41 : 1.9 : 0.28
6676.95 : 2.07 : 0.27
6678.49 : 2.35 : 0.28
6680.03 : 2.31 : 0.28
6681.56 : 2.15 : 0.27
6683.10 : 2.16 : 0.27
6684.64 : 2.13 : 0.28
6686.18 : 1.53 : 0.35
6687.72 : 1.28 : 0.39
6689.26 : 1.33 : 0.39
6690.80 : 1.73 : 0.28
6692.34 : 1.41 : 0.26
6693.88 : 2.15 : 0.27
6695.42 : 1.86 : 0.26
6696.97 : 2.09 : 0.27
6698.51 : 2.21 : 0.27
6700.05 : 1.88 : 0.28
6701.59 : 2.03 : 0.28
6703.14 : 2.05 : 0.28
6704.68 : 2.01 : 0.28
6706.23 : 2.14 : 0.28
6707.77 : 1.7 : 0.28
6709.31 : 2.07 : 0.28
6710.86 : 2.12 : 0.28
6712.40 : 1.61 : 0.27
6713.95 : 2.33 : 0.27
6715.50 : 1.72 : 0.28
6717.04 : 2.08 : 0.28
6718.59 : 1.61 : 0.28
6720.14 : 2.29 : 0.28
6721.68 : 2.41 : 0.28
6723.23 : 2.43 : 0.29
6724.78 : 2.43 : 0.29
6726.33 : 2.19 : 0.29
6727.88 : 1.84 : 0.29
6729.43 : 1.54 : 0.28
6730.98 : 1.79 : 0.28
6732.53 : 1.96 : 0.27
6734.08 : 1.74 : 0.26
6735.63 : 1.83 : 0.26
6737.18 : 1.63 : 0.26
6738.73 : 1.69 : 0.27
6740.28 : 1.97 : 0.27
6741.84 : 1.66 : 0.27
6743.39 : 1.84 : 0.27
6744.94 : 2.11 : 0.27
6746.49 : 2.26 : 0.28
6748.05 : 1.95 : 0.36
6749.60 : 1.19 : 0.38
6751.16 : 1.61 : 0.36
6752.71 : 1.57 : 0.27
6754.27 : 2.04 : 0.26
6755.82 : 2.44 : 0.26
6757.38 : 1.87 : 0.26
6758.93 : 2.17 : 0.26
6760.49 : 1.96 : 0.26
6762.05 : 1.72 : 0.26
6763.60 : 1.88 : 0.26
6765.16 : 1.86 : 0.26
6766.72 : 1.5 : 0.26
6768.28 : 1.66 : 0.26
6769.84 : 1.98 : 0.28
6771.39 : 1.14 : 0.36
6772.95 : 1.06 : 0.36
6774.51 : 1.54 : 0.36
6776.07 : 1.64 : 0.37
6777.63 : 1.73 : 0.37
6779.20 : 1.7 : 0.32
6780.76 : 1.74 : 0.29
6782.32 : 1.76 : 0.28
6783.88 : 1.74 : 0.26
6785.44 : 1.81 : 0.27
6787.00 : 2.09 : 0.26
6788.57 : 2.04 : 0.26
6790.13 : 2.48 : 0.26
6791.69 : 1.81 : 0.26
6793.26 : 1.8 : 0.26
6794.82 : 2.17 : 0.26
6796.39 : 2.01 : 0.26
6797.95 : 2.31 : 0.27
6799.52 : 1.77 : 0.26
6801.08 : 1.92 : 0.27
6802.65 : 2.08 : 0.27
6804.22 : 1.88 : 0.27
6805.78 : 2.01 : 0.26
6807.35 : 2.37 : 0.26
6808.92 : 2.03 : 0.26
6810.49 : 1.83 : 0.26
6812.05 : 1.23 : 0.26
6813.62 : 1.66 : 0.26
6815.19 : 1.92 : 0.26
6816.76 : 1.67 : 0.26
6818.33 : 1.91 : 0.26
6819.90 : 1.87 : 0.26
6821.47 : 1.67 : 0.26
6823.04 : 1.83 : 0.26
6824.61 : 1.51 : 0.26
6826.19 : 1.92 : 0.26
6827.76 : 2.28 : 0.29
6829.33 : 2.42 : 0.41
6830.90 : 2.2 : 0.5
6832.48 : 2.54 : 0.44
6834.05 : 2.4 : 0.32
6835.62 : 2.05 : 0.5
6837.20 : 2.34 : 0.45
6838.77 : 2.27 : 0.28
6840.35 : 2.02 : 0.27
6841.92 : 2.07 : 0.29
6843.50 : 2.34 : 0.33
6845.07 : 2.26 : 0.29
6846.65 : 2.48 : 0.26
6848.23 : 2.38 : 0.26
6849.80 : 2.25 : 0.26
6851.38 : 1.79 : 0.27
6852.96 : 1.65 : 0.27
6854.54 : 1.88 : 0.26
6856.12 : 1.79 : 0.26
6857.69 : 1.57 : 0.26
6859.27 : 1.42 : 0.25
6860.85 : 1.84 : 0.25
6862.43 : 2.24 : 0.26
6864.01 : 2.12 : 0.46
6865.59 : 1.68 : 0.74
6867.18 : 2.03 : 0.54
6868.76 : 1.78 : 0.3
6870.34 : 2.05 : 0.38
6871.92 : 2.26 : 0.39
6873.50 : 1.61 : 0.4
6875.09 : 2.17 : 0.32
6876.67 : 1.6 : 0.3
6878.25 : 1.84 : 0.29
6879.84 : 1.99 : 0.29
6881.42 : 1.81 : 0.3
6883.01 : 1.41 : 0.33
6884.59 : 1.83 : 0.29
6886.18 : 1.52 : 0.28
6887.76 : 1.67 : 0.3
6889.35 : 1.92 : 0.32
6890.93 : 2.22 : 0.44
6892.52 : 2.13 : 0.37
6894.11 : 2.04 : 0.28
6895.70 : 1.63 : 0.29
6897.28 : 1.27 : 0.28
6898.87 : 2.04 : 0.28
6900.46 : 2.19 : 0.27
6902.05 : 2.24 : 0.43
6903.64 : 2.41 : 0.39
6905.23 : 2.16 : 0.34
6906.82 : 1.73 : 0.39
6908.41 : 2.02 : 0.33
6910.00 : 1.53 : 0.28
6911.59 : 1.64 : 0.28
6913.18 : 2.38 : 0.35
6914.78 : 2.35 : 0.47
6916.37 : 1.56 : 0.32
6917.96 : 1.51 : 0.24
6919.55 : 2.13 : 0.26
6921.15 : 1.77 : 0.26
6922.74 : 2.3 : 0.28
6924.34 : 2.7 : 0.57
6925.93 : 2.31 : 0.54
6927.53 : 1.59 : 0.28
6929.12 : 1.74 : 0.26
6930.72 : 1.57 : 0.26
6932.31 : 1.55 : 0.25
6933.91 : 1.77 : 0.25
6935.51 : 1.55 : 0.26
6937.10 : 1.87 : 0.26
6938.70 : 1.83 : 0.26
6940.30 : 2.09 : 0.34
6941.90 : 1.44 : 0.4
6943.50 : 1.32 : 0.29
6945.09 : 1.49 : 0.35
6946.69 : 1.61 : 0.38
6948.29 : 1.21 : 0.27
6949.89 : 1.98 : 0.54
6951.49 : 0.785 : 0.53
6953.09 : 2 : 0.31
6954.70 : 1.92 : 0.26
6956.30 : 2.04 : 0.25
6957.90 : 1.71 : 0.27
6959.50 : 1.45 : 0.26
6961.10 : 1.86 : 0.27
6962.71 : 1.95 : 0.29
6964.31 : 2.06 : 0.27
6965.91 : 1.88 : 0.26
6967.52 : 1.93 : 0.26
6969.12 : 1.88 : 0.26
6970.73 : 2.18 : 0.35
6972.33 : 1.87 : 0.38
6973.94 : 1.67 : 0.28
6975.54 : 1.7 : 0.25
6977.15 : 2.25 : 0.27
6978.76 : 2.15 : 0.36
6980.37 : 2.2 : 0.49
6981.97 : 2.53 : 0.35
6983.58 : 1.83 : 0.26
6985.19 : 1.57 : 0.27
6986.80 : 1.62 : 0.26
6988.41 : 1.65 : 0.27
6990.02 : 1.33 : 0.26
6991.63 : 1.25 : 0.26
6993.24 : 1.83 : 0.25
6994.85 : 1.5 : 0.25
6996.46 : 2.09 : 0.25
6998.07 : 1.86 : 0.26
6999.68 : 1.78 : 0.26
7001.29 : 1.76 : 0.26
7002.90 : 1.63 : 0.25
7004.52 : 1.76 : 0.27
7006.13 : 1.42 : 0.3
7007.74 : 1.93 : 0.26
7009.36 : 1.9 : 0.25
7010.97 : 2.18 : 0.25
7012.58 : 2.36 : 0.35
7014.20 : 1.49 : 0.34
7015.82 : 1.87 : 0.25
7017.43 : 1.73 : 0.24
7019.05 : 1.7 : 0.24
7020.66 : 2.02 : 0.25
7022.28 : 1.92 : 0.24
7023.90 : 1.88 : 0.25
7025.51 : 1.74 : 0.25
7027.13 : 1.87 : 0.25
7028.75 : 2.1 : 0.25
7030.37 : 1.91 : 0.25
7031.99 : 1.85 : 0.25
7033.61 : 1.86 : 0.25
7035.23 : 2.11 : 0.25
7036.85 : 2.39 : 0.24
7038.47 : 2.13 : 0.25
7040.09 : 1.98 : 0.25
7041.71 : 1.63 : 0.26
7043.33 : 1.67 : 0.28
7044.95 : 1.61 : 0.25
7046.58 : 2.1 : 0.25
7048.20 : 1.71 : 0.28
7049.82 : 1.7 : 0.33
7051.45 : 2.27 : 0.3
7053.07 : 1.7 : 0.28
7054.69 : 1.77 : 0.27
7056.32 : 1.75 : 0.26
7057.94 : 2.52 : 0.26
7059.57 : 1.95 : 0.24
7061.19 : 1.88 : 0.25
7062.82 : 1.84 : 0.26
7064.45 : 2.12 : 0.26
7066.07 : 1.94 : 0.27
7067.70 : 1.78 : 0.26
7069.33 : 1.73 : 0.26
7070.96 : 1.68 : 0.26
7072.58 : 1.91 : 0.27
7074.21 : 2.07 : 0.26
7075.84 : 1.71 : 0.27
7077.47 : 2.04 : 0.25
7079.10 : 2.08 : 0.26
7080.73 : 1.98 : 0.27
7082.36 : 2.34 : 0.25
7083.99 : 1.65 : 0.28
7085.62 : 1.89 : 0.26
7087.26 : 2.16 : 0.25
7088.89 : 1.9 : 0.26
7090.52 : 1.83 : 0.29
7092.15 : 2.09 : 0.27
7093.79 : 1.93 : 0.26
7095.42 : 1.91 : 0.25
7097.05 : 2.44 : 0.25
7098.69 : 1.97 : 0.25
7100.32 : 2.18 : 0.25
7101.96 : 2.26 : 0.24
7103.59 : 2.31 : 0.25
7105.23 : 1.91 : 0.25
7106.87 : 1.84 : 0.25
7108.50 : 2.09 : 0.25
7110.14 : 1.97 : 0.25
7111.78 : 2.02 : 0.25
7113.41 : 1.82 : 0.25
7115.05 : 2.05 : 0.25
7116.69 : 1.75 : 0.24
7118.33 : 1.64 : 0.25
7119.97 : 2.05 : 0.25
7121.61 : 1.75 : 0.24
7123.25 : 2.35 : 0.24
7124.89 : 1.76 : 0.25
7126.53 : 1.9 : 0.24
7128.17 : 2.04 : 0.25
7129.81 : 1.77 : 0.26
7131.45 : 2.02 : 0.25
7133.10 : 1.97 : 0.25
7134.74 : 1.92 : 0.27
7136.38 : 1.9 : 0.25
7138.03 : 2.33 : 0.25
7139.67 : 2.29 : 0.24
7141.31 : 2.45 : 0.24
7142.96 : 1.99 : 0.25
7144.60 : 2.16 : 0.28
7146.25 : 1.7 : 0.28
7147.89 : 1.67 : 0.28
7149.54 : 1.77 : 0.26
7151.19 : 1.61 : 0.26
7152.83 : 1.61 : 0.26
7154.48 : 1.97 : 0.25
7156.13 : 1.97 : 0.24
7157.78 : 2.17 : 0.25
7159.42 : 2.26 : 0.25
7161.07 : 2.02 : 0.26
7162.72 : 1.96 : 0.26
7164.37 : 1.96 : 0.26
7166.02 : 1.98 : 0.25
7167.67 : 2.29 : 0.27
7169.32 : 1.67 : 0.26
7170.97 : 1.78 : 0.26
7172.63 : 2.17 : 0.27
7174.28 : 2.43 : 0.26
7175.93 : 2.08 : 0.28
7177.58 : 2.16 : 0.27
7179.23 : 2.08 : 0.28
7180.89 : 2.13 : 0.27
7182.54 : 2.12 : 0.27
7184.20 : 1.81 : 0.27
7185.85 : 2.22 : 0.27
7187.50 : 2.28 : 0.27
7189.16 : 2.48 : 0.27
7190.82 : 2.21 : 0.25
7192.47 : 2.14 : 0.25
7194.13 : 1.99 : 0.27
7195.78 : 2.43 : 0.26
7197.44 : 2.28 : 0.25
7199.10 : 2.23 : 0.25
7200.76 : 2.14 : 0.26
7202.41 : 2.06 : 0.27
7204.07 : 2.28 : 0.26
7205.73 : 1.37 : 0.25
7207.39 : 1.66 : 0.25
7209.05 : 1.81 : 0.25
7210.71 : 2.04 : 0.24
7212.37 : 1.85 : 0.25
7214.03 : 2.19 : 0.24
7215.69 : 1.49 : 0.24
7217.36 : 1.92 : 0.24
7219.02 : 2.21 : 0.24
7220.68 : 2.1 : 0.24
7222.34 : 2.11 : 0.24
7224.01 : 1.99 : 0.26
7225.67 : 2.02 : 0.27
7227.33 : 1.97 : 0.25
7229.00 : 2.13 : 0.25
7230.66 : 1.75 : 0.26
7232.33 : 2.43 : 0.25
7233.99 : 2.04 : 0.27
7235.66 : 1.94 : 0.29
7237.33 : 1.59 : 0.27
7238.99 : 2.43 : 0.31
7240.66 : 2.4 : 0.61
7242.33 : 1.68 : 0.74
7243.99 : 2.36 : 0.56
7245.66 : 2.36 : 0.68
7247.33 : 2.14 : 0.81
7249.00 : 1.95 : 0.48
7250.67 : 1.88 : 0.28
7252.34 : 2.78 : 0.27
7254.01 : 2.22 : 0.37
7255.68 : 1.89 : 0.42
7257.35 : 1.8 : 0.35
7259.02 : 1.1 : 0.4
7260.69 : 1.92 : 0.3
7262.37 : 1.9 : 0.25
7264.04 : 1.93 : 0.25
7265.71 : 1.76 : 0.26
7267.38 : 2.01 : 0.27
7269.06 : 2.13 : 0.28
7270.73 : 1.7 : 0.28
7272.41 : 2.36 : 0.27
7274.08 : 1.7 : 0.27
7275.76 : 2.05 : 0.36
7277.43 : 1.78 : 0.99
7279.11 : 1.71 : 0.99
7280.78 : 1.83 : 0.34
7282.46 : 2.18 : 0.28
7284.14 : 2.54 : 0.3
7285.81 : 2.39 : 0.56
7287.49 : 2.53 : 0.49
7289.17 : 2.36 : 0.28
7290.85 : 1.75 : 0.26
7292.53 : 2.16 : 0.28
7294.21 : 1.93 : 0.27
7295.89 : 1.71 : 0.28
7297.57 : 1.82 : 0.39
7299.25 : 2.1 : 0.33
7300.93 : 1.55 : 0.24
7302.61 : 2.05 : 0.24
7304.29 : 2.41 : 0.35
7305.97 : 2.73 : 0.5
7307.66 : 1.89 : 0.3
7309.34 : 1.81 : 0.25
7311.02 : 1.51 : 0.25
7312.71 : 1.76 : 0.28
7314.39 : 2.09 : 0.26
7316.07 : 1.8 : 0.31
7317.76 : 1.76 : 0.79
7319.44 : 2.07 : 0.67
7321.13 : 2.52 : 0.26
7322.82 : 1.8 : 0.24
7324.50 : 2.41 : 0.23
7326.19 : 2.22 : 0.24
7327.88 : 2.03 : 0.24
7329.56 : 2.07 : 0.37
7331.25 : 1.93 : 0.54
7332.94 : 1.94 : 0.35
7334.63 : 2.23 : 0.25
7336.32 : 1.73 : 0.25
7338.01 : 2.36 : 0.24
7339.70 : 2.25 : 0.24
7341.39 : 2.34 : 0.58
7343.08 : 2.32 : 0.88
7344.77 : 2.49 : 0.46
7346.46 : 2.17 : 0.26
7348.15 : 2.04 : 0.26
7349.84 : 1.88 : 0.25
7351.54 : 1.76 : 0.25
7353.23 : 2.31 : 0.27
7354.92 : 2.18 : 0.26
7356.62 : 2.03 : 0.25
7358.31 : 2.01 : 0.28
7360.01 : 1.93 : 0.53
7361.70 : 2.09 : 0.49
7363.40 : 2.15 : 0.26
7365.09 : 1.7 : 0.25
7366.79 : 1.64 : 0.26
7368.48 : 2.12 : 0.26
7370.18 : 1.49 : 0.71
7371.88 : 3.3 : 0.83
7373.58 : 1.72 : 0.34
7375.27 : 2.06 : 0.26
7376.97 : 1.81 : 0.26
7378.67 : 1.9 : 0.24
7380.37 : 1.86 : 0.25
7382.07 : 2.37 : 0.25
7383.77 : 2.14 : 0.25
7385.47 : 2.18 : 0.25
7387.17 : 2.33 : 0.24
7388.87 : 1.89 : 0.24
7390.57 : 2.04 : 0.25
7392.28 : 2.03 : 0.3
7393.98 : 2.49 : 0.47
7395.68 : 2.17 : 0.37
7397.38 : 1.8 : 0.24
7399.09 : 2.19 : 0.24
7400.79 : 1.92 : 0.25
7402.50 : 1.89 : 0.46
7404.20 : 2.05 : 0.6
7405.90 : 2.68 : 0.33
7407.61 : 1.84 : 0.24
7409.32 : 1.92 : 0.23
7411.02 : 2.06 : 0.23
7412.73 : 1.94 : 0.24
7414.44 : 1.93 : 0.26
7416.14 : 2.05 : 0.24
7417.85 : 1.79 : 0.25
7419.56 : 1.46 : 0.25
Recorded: 0.05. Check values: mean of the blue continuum 2.05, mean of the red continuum 2.06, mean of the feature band 1.96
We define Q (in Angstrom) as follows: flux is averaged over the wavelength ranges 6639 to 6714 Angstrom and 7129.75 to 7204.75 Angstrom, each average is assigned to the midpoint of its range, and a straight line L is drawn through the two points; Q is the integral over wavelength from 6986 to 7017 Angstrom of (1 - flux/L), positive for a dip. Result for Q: 4.40 Angstrom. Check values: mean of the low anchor 1.98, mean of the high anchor 2.07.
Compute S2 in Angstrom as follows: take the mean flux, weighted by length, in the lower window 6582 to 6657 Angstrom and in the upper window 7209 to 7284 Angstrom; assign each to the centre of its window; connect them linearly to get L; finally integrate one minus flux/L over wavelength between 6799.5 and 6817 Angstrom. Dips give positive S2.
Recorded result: 1.1 Angstrom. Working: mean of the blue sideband 2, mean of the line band 1.87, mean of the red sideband 2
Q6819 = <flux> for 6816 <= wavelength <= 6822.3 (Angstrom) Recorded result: 1.78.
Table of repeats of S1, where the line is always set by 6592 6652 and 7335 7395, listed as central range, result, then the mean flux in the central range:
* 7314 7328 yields 0.00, 2.08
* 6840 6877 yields 0.03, 1.97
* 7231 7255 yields -0.04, 2.15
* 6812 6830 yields 0.10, 1.84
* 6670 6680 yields -0.11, 2.21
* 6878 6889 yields 0.17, 1.73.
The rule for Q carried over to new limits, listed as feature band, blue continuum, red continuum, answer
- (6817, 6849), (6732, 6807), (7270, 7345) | -4.5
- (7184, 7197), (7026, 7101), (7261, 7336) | -1.5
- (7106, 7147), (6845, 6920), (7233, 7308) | 0.2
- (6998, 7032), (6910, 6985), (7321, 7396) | 0.7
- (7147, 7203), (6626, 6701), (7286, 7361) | -0.4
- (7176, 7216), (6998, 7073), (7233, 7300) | -1.8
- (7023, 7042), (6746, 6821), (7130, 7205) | 0.2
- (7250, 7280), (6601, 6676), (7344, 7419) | 1.8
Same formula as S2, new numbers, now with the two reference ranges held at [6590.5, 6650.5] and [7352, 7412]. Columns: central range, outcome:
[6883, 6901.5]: 1.62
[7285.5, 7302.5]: 0.30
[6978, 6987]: 0.10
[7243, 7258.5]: -0.56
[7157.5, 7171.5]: 0.25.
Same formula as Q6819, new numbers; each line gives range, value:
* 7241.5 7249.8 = 2.1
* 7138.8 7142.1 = 2.37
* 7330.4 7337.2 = 1.96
